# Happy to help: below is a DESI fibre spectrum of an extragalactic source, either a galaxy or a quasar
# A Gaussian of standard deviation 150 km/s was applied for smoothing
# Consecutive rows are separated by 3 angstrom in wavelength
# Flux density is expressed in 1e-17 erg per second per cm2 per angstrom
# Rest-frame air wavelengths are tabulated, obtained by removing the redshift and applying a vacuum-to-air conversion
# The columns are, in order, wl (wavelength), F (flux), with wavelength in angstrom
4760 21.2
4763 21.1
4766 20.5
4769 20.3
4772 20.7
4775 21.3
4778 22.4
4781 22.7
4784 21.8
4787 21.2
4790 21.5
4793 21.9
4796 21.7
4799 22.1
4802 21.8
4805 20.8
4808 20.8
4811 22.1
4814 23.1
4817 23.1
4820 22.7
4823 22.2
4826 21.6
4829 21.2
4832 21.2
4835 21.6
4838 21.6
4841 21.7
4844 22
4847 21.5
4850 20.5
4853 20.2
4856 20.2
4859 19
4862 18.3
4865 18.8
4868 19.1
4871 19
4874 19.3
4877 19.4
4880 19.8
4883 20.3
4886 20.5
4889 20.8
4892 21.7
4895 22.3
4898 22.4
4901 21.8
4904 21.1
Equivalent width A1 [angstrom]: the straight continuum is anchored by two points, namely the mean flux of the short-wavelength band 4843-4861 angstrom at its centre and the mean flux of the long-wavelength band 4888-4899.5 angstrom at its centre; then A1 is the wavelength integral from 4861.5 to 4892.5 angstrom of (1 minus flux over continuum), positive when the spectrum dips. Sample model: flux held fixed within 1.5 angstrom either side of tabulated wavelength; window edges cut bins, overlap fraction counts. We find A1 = 2.31 angstrom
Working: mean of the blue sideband 20.5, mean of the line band 19.7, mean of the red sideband 21.8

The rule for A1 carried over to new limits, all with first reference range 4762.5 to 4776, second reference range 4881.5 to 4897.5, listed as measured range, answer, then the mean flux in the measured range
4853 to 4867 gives 1.3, 19.2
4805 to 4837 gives -1.5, 21.9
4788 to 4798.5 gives -0.4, 21.7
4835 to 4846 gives -0.4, 21.7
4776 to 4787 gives -0.7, 22.1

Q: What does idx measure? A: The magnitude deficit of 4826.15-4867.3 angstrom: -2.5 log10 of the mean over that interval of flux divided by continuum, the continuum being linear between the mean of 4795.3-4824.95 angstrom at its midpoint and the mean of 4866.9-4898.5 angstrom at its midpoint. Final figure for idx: 0.03 mag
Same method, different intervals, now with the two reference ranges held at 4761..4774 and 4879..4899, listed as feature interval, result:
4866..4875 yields 0.105 mag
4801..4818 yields -0.055 mag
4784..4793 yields -0.038 mag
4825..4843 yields -0.029 mag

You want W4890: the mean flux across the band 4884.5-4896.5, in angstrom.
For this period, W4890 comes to 21.3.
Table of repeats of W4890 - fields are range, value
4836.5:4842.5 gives 21.7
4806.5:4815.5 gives 22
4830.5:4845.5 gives 21.6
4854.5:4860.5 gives 19.6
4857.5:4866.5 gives 18.7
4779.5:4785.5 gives 22.2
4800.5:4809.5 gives 21.1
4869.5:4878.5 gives 19.2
